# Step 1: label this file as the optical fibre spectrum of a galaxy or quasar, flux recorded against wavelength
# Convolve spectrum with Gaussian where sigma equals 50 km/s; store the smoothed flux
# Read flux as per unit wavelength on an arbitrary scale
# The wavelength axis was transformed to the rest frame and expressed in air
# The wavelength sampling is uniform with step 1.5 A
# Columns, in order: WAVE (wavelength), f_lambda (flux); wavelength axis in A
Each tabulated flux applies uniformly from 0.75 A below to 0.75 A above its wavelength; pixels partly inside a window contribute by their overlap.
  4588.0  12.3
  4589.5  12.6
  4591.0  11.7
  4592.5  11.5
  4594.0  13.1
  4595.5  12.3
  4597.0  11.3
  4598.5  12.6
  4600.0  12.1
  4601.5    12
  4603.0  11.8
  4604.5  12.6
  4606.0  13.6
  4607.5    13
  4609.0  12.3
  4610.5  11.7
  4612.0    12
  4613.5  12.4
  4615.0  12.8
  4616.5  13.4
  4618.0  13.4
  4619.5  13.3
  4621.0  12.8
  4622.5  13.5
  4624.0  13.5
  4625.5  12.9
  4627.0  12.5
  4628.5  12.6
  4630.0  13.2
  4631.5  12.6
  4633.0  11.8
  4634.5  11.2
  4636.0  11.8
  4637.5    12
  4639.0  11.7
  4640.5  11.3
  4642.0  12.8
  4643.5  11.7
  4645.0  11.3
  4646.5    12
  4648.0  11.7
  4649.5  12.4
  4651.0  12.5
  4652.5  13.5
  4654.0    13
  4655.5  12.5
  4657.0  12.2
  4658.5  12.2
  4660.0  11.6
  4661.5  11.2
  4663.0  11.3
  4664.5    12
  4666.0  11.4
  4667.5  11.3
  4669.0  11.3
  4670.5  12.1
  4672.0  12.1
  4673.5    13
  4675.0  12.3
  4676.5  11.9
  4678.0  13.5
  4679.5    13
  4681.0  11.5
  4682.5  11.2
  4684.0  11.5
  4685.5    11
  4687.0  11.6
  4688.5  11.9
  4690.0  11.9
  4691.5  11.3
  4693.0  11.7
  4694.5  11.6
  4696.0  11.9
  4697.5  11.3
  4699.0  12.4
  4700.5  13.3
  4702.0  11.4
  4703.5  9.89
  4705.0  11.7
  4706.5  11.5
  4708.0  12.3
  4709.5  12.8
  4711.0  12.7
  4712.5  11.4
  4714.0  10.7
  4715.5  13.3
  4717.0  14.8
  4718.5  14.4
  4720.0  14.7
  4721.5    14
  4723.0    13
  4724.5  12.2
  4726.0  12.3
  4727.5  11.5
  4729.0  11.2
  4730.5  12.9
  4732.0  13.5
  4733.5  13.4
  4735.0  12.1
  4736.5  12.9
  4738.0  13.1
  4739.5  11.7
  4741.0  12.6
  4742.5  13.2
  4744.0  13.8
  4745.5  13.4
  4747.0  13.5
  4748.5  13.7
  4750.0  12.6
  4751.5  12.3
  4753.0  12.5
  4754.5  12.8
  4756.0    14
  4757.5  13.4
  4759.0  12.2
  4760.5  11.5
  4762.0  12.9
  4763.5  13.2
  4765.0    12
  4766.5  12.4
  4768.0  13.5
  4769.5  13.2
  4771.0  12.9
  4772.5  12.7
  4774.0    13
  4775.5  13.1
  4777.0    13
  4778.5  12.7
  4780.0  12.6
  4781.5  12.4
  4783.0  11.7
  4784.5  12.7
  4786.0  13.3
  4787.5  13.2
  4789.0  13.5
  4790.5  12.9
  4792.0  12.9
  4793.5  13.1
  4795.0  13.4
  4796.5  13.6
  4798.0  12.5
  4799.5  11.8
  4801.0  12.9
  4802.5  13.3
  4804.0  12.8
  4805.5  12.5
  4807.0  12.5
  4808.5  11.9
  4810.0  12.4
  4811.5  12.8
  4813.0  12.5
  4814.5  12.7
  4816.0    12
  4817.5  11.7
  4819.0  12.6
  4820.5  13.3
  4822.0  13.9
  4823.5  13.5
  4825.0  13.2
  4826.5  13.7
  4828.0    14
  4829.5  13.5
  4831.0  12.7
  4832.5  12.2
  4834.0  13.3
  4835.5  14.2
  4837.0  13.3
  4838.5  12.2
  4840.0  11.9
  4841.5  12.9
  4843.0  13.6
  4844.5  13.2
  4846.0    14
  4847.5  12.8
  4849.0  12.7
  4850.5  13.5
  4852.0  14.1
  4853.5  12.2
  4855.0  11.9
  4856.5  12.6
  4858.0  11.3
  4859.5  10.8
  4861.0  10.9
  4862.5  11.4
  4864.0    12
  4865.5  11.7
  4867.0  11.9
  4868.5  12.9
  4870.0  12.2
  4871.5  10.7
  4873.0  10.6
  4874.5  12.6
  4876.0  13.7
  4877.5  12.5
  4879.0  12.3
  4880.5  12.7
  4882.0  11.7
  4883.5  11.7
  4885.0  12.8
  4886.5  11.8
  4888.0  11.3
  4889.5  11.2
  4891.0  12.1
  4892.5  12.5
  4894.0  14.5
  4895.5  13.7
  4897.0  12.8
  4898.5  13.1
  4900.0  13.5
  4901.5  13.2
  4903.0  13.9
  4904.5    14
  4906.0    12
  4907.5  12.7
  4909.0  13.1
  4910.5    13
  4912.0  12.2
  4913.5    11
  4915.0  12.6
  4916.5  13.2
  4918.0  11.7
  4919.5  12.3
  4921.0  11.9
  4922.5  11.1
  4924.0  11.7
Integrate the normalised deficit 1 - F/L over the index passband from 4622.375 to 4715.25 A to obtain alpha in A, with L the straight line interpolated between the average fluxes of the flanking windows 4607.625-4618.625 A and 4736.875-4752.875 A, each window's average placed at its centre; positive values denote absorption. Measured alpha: 5.4 A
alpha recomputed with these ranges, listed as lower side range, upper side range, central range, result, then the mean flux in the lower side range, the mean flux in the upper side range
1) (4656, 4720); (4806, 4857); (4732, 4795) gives -2.0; 12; 12.9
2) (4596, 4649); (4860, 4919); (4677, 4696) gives 0.9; 12.4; 12.4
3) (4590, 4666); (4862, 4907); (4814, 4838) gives -1.3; 12.3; 12.4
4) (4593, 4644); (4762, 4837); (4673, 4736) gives 1.9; 12.5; 12.9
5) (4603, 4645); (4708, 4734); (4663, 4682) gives 0.9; 12.5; 12.8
